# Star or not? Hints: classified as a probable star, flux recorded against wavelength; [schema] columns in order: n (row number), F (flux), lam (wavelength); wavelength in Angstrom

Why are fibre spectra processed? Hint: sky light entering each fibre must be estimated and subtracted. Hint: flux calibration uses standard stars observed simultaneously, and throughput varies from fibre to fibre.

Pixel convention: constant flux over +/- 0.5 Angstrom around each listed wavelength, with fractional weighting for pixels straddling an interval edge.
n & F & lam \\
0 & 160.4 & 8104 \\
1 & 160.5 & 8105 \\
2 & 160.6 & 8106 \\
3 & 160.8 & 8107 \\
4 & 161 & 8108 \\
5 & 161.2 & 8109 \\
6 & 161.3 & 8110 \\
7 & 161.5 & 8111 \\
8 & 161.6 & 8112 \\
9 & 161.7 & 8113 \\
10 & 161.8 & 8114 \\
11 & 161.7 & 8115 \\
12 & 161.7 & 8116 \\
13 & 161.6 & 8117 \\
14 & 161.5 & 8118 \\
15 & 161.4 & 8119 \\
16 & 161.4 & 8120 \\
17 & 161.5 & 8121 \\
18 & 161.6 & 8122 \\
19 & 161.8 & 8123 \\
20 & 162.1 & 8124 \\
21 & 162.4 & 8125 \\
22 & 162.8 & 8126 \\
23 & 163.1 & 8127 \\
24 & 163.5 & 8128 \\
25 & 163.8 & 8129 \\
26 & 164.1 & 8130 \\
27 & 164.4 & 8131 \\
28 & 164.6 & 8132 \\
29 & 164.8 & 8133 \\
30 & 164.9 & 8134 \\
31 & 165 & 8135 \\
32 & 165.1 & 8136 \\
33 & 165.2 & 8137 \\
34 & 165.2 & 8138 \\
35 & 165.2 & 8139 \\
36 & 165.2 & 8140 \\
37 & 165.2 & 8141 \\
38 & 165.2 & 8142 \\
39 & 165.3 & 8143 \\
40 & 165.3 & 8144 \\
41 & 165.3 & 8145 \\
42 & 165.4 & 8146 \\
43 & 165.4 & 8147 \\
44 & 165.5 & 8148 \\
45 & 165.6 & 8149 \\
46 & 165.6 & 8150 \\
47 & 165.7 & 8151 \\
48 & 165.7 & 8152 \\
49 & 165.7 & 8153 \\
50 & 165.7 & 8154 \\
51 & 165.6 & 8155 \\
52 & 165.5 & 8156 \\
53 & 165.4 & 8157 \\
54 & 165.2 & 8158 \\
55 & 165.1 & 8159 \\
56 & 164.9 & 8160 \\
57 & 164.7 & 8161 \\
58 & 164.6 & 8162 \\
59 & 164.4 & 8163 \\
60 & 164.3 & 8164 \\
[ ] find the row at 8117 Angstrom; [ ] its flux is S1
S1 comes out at 161.6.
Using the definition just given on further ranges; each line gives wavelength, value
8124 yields 162.1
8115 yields 161.7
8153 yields 165.7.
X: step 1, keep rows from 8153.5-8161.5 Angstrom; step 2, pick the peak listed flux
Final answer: 165.7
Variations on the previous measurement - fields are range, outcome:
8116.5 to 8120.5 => 161.6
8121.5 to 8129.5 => 163.8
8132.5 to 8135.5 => 165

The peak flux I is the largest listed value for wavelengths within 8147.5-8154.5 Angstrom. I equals 165.7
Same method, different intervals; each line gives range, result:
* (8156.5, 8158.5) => 165.4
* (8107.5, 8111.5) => 161.5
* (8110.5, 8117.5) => 161.8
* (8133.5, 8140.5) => 165.2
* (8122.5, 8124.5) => 162.1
